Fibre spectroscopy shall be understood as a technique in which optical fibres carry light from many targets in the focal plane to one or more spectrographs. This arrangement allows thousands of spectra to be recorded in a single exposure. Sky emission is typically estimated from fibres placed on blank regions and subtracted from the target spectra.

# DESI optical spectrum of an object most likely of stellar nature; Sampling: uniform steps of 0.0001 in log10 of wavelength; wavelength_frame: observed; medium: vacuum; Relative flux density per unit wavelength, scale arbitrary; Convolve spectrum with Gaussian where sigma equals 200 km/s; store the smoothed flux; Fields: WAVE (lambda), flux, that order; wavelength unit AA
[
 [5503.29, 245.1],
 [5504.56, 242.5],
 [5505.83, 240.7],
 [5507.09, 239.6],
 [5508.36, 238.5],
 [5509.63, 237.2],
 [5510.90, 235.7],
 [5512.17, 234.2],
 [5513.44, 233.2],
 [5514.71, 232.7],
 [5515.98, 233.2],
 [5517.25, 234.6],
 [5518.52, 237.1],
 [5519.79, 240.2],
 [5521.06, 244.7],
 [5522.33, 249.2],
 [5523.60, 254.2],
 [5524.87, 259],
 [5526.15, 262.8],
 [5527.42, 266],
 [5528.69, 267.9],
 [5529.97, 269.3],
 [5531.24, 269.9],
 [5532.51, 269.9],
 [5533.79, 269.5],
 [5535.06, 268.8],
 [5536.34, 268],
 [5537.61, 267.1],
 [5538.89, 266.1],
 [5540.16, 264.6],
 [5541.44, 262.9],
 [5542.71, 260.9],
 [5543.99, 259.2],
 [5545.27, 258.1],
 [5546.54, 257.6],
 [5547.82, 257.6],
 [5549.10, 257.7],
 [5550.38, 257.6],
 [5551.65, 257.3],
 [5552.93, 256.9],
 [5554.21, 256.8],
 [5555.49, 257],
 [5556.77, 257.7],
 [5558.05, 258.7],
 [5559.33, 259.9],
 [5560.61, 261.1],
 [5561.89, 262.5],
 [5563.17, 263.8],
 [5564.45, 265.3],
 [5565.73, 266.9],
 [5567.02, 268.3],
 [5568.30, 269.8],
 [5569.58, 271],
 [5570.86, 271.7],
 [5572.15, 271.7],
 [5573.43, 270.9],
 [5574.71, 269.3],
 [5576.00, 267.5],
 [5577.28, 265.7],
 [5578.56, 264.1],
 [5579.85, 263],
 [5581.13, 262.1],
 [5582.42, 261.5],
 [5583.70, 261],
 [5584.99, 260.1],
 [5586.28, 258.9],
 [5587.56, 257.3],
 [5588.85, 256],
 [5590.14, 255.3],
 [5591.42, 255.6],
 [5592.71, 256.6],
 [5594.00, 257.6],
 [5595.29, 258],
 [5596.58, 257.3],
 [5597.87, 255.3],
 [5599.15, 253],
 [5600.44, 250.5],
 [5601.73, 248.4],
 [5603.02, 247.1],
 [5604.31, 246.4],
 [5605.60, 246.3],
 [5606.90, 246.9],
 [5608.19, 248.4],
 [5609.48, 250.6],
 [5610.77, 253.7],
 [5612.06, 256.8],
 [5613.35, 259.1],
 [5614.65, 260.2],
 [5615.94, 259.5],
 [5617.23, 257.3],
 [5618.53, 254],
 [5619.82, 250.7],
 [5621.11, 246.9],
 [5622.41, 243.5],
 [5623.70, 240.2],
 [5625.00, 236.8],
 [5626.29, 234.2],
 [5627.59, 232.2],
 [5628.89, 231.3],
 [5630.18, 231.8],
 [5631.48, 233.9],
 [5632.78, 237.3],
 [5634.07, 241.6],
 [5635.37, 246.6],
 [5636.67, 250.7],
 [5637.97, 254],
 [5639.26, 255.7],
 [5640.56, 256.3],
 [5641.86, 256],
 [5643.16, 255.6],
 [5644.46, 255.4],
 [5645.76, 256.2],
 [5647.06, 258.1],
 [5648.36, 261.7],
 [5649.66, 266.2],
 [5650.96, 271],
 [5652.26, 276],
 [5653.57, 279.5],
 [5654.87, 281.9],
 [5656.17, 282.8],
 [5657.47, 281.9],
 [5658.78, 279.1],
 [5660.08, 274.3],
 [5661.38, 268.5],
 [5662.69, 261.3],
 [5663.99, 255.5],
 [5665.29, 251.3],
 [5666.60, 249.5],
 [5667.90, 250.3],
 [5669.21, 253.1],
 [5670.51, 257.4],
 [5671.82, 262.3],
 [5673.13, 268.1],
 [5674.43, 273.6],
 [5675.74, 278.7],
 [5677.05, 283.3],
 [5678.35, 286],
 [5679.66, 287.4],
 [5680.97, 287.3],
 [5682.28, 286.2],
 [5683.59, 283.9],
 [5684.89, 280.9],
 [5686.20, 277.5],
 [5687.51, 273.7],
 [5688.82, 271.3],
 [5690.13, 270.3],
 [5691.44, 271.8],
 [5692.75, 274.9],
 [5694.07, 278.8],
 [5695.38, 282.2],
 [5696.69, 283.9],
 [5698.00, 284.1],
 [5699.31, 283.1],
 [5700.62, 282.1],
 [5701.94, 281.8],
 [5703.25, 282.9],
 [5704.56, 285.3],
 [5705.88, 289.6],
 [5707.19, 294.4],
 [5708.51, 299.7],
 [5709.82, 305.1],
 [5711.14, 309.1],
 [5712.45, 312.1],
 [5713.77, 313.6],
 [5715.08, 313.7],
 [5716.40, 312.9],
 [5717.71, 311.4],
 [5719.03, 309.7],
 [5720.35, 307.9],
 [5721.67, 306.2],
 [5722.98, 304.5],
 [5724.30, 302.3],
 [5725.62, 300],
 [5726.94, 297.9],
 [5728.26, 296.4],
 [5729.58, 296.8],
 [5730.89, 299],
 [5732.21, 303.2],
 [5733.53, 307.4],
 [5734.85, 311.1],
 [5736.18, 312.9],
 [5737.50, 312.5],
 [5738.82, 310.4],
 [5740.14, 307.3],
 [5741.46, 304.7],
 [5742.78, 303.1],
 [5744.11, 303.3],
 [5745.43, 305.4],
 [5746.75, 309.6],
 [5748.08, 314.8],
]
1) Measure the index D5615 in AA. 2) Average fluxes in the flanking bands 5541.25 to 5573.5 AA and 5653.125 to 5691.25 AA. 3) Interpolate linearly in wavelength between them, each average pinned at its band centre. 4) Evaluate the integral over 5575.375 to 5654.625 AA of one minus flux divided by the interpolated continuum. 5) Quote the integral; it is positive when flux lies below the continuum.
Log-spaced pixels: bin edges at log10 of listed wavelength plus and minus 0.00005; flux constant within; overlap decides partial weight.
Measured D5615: 4.0 AA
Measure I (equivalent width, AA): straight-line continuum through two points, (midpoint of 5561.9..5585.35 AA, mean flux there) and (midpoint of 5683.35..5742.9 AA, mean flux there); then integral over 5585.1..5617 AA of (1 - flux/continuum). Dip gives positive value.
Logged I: 2.1 AA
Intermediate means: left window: 266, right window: 296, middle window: 254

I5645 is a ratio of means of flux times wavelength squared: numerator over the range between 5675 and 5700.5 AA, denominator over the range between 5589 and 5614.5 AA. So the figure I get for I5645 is 1.14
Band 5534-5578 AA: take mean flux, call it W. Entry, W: 264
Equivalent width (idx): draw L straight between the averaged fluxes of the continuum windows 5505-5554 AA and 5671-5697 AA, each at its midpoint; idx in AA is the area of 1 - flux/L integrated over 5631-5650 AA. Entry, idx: 1.32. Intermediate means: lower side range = 254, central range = 252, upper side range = 278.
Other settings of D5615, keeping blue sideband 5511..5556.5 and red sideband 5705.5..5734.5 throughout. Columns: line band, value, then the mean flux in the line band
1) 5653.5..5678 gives 1.9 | 268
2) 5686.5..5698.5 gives 0.8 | 277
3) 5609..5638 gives 3.4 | 246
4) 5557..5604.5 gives 1.3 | 261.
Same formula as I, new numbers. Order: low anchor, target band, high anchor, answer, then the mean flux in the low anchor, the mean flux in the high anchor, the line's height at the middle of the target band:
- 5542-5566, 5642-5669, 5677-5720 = 1.5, 260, 290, 281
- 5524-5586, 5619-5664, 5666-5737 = 3.7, 264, 289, 279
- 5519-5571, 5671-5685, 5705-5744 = 0.7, 262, 305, 294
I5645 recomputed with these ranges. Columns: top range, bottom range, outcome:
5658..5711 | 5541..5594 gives 1.10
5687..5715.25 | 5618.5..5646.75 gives 1.20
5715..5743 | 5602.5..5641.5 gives 1.29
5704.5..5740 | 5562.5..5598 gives 1.22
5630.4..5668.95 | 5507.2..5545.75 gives 1.07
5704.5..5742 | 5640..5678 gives 1.17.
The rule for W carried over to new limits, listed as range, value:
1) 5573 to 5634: 252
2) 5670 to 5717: 285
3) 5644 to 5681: 269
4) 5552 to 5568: 261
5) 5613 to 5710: 266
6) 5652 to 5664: 275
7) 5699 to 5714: 295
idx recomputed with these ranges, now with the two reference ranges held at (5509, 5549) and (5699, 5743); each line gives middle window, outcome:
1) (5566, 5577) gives -0.19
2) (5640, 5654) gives 1.05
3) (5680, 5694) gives 0.75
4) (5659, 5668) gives 0.87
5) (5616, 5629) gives 1.58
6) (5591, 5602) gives 0.67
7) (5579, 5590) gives 0.35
